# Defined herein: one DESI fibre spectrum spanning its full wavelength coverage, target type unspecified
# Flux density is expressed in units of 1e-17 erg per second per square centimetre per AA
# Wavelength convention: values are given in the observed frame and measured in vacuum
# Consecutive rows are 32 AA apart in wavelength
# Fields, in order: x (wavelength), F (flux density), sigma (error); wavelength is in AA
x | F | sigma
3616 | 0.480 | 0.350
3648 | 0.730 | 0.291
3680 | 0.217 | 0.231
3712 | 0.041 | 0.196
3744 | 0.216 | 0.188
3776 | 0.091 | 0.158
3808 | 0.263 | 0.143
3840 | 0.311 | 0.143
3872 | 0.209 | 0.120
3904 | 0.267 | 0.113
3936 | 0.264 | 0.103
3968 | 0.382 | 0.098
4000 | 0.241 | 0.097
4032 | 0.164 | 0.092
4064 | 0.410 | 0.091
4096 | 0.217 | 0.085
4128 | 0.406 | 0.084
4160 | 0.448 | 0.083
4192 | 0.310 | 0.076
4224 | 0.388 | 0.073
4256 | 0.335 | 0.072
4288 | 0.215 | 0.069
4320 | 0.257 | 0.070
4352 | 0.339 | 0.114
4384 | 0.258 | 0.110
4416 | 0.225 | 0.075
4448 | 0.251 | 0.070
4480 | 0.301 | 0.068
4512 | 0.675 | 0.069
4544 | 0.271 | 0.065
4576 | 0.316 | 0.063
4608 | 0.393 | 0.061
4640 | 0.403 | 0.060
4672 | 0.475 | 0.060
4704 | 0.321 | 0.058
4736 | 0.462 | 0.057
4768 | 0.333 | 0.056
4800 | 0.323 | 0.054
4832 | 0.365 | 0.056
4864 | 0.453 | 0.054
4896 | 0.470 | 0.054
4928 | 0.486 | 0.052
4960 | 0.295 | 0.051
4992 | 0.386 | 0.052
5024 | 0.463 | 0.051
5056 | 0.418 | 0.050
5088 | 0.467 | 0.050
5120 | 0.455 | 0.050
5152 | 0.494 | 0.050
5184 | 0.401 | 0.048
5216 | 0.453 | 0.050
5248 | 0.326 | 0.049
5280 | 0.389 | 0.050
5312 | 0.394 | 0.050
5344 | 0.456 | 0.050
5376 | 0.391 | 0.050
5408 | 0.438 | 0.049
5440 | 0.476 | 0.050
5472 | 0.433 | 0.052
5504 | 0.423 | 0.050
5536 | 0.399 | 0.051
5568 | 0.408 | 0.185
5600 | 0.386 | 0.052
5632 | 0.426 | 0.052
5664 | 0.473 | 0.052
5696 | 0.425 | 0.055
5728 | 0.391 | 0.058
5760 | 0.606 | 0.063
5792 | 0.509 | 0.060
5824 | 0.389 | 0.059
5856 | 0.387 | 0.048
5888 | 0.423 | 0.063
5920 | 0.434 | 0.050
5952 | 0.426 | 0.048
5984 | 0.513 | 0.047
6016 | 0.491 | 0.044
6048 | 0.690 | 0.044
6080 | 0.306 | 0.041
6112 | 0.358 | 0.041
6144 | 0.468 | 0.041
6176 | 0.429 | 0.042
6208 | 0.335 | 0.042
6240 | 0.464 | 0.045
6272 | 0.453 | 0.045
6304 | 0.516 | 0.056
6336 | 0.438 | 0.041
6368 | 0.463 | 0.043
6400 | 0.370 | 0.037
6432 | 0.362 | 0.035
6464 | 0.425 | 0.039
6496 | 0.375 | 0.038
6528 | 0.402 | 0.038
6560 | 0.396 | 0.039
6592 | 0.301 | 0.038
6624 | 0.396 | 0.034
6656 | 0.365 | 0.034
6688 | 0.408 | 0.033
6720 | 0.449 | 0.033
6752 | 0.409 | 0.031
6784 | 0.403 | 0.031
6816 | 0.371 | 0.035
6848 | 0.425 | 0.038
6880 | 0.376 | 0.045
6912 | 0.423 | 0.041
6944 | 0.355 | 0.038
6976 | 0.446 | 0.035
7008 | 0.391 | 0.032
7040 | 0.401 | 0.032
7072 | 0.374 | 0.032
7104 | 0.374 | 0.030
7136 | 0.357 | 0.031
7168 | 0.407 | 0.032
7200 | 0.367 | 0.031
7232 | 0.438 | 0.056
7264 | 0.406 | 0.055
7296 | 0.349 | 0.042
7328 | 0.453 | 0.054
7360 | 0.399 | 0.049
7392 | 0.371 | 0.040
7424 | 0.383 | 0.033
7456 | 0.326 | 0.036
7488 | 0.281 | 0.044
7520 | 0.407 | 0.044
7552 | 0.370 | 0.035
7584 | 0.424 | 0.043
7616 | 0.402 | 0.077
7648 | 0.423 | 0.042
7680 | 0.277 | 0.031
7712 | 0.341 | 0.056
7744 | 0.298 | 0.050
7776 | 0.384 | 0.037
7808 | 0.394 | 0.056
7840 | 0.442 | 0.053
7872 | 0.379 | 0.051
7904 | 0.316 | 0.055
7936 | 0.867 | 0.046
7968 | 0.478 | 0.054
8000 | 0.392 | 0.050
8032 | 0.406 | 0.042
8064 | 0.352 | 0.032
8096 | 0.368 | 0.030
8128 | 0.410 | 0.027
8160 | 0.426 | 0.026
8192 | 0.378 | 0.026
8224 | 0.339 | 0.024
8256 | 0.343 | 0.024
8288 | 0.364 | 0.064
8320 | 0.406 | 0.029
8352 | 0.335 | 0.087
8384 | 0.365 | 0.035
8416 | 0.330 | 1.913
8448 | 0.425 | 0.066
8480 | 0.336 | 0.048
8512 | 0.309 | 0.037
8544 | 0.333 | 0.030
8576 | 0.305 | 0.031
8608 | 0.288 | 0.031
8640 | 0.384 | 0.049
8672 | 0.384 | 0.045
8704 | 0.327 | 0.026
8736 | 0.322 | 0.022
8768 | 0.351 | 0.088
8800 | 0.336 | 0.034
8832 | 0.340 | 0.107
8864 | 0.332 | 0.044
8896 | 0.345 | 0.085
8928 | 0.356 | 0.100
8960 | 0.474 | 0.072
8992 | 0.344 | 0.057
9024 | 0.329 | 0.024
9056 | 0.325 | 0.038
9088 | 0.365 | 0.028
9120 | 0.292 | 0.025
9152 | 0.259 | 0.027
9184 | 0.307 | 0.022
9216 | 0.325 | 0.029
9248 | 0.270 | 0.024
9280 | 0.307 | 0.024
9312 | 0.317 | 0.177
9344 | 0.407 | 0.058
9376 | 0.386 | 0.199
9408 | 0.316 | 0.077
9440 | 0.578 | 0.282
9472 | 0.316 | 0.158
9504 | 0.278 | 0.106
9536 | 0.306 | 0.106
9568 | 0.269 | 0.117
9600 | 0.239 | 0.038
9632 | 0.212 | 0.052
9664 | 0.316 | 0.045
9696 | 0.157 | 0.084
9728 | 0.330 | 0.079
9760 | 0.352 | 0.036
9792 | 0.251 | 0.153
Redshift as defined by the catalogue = 0.21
